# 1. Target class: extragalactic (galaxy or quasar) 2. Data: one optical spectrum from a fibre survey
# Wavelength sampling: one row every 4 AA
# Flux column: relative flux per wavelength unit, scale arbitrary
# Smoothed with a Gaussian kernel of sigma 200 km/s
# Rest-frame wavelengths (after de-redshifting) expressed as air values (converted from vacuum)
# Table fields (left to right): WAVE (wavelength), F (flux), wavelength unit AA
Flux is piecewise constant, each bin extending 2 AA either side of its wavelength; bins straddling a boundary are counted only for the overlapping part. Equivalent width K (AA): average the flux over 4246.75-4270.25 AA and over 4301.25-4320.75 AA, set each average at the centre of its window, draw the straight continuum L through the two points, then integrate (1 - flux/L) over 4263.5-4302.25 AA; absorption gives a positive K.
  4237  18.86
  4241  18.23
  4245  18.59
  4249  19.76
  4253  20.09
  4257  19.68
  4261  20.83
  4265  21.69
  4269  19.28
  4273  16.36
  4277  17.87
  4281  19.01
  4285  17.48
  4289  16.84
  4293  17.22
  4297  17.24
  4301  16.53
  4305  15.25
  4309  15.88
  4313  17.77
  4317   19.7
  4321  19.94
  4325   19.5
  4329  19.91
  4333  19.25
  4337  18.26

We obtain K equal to 2.0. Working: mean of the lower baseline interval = 20.2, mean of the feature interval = 17.9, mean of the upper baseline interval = 17.3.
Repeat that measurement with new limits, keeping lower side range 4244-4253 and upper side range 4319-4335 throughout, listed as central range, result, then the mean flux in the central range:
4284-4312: 4.2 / 16.6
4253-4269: -0.8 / 20.5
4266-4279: 0.9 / 18.1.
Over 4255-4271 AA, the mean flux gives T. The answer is 20.4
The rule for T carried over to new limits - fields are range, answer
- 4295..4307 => 16.3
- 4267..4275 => 17.8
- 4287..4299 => 17.1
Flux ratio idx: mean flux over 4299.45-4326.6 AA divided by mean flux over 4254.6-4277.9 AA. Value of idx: 0.92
